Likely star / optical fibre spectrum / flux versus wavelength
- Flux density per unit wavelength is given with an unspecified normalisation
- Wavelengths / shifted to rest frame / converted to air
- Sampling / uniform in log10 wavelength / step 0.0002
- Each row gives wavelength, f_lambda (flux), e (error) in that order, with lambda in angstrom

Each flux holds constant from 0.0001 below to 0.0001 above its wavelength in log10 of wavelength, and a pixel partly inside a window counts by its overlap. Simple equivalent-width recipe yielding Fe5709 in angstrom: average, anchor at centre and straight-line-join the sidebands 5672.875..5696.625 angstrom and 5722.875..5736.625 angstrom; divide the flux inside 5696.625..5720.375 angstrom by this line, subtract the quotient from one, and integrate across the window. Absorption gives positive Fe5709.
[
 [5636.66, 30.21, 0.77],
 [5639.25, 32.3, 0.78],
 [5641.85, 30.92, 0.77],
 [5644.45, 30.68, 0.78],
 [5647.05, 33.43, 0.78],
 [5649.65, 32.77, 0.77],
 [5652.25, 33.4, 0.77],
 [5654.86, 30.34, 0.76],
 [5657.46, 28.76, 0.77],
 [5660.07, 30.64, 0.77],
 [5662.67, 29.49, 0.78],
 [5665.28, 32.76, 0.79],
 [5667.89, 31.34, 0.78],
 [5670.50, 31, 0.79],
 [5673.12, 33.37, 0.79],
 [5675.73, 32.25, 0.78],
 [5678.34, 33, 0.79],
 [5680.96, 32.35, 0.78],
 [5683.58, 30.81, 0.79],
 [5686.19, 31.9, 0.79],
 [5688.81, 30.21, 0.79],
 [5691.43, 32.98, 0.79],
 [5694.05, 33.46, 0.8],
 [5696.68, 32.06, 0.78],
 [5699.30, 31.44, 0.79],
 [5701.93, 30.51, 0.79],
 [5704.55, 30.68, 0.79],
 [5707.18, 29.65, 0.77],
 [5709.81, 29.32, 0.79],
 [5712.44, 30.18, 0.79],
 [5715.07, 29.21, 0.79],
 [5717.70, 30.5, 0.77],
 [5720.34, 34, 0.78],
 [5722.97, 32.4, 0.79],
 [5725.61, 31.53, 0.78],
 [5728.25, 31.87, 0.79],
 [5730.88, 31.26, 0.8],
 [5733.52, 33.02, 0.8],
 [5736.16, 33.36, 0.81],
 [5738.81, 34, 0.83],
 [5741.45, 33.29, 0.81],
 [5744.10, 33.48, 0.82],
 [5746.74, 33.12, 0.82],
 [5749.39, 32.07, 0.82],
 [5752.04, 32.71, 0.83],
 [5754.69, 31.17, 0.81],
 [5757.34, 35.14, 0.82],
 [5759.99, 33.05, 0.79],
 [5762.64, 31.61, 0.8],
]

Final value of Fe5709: 1.2 angstrom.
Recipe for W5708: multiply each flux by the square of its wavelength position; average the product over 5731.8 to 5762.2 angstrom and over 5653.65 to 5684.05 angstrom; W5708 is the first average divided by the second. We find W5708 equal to 1.08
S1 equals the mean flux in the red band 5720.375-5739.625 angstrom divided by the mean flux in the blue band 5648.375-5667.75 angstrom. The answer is 1.04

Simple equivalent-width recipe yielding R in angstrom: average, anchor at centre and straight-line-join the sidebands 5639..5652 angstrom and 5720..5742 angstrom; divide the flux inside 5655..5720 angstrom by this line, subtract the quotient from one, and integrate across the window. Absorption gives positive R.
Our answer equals 2.41 angstrom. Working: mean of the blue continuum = 32.1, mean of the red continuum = 32.7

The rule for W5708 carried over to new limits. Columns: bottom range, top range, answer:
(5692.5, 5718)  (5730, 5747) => 1.09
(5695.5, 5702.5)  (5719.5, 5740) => 1.05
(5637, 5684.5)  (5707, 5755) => 1.04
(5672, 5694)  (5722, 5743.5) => 1.03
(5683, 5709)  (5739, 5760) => 1.07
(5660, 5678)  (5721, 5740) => 1.05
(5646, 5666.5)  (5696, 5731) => 1.01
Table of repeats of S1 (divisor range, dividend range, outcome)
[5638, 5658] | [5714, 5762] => 1.03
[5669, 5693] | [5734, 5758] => 1.03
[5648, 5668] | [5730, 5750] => 1.06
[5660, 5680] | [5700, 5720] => 0.95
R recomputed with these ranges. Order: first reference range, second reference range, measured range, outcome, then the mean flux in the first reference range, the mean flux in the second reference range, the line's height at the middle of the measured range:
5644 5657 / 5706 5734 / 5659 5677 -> 0.1 angstrom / 32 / 31.1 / 31.8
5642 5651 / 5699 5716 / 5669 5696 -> -1.1 angstrom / 32.1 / 30.1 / 30.9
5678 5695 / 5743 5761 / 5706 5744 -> 1.0 angstrom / 32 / 33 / 32.6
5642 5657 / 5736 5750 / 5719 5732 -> 0.3 angstrom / 31.8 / 33.3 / 33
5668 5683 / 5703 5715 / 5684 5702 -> -0.5 angstrom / 32.2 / 29.9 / 31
